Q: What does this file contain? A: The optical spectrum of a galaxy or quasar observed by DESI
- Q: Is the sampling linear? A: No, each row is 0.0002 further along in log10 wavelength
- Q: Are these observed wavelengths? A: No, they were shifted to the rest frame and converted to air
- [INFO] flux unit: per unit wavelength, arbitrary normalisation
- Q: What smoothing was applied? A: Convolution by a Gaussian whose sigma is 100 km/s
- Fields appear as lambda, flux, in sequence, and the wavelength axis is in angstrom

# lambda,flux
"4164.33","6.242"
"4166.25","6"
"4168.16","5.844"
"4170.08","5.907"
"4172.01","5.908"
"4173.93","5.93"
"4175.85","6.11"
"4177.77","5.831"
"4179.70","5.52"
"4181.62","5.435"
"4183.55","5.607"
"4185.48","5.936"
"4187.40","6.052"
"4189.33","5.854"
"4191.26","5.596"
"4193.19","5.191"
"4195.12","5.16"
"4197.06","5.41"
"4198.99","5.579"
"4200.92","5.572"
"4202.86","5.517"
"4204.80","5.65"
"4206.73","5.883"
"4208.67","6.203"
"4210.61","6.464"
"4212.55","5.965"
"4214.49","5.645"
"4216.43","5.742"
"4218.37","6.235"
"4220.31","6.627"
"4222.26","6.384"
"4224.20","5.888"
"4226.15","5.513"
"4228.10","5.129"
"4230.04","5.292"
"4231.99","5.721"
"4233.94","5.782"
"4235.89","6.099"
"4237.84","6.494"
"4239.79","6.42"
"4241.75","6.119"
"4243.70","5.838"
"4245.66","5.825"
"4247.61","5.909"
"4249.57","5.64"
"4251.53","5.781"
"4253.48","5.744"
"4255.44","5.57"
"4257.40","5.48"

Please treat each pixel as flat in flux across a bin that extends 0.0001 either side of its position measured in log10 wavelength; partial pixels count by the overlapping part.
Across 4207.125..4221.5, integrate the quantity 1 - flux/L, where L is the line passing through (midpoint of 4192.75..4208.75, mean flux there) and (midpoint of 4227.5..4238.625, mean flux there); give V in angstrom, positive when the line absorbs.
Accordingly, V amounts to -1.2 angstrom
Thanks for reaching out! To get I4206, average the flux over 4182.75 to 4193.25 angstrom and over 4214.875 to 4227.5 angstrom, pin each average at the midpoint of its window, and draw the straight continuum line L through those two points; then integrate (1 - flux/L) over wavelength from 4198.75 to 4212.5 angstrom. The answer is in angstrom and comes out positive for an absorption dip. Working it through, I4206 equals 0.1 angstrom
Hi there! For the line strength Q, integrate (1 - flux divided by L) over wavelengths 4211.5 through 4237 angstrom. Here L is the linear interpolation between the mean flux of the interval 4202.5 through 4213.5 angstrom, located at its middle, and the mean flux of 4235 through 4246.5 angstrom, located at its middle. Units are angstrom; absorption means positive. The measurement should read 0.8 angstrom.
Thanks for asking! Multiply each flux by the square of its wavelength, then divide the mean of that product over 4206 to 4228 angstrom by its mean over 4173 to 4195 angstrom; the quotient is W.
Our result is 1.1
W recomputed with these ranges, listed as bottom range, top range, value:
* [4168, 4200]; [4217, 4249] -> 1.07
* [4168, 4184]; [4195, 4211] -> 1.00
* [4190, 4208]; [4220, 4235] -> 1.06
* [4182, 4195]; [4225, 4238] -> 1.02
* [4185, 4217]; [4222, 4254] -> 1.04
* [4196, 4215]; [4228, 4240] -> 1.03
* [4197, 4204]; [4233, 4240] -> 1.14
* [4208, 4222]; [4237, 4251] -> 0.99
